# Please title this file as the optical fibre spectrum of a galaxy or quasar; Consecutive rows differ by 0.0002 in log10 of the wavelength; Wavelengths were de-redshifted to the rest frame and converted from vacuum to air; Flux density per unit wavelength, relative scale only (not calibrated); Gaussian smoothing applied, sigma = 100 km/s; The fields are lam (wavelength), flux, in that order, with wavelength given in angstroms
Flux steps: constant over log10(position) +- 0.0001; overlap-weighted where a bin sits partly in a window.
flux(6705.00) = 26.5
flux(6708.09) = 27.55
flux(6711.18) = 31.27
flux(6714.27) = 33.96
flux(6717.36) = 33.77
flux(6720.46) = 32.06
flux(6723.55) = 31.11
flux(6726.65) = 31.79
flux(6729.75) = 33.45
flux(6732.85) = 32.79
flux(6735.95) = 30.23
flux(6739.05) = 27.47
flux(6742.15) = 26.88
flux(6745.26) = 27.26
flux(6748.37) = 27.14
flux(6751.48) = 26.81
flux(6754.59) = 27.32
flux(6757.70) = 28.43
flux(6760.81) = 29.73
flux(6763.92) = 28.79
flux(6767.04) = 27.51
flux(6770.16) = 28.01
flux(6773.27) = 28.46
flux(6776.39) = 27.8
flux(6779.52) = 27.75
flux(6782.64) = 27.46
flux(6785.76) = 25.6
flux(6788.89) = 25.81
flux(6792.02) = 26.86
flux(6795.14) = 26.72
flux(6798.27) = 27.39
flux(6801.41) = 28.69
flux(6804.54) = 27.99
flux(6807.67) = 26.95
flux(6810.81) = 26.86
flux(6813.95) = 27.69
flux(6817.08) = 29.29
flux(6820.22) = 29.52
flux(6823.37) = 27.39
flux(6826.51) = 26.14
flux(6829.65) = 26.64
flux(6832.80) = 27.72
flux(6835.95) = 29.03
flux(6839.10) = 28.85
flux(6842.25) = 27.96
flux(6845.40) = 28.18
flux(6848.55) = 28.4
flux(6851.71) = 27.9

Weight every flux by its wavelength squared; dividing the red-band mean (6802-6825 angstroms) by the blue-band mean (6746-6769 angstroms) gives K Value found 1.02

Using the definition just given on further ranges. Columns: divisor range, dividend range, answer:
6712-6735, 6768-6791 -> 0.85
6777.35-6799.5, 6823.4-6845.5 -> 1.05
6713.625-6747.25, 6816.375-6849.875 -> 0.94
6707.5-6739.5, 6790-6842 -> 0.90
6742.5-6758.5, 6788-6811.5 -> 1.01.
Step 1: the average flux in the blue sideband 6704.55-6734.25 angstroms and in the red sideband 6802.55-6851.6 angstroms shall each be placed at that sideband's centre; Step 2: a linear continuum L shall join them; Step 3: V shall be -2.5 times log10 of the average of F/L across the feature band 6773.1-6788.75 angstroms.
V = 0.09 mag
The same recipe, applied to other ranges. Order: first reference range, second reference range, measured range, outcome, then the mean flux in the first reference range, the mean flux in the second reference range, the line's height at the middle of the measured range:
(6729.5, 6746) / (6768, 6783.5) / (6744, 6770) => 0.031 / 29.5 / 27.9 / 28.7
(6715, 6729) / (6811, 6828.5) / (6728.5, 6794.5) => 0.090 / 32.4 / 27.9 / 30.5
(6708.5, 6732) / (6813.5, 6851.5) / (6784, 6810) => 0.092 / 32.3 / 28.1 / 29.4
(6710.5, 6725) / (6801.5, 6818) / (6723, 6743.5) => 0.042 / 32.5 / 27.8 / 31.7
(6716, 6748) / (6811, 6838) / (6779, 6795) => 0.090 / 30.5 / 27.9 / 29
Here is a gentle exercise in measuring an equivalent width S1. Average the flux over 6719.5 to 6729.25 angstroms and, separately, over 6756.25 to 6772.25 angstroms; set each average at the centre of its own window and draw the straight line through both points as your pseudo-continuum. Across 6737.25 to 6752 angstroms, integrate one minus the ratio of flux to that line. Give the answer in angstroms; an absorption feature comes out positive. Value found 1.4 angstroms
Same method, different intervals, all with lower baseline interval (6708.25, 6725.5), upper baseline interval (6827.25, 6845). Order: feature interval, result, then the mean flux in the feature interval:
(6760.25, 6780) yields 1.3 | 28.2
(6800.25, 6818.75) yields 0.6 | 27.9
